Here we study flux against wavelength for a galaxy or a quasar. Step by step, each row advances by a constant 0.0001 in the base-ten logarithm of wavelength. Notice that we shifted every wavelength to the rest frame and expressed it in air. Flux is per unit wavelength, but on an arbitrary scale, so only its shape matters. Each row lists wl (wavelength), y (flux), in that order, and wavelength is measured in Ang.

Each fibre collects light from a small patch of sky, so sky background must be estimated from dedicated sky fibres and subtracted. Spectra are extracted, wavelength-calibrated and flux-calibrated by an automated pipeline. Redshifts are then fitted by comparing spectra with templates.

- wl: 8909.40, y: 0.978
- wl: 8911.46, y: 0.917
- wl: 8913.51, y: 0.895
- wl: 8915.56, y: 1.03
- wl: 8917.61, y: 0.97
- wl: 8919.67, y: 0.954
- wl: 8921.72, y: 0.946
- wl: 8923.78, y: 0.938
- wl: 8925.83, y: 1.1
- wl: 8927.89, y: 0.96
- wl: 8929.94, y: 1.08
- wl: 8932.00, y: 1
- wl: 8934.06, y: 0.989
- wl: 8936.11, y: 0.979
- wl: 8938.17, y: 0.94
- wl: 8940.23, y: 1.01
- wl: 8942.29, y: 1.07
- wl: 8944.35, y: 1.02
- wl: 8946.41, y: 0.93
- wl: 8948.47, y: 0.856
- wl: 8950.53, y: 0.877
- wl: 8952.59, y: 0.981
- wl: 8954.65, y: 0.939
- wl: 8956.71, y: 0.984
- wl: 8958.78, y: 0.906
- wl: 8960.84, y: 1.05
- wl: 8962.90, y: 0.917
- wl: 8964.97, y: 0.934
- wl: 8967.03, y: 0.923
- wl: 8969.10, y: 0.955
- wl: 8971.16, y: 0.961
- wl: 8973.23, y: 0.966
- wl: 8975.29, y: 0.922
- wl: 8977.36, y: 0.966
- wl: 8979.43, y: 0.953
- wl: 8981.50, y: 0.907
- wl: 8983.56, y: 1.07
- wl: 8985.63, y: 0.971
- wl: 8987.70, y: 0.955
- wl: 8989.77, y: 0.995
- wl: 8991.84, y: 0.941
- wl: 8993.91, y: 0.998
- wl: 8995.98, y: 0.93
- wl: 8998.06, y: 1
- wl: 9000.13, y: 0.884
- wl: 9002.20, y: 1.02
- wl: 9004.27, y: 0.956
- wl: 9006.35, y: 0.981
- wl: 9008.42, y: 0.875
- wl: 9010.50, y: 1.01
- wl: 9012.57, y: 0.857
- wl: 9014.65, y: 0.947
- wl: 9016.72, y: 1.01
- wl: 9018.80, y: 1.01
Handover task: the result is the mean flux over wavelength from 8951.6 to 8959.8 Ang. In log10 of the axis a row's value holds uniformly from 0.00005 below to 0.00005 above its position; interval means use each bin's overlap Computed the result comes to 0.952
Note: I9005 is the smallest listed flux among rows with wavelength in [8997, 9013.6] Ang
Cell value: 0.857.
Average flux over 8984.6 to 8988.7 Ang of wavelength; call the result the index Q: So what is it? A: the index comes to 0.963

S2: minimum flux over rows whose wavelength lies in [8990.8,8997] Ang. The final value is 0.93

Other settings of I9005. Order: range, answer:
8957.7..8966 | 0.906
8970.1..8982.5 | 0.907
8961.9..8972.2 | 0.917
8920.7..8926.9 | 0.938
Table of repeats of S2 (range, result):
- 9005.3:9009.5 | 0.875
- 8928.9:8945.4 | 0.94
